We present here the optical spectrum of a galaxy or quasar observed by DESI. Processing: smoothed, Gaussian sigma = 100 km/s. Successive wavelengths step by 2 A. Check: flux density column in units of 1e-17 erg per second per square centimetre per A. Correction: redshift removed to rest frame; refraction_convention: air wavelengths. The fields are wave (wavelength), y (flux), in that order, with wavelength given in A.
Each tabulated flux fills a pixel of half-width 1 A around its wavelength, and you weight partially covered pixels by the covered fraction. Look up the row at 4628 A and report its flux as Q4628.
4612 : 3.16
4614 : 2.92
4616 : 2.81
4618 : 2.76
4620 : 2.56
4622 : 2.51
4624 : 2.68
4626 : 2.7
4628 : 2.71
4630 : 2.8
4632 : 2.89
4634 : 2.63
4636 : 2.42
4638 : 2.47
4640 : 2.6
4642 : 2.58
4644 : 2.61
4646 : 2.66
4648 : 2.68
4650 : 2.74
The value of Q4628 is 2.71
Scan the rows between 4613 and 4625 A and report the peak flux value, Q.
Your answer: 2.92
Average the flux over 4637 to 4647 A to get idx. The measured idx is 2.58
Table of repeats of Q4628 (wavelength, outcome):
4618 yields 2.76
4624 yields 2.68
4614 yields 2.92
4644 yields 2.61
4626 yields 2.7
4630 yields 2.8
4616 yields 2.81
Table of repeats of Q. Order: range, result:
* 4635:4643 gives 2.6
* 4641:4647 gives 2.66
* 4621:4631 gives 2.8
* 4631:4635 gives 2.89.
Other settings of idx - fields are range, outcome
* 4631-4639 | 2.6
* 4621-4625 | 2.59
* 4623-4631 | 2.72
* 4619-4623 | 2.54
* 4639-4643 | 2.59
